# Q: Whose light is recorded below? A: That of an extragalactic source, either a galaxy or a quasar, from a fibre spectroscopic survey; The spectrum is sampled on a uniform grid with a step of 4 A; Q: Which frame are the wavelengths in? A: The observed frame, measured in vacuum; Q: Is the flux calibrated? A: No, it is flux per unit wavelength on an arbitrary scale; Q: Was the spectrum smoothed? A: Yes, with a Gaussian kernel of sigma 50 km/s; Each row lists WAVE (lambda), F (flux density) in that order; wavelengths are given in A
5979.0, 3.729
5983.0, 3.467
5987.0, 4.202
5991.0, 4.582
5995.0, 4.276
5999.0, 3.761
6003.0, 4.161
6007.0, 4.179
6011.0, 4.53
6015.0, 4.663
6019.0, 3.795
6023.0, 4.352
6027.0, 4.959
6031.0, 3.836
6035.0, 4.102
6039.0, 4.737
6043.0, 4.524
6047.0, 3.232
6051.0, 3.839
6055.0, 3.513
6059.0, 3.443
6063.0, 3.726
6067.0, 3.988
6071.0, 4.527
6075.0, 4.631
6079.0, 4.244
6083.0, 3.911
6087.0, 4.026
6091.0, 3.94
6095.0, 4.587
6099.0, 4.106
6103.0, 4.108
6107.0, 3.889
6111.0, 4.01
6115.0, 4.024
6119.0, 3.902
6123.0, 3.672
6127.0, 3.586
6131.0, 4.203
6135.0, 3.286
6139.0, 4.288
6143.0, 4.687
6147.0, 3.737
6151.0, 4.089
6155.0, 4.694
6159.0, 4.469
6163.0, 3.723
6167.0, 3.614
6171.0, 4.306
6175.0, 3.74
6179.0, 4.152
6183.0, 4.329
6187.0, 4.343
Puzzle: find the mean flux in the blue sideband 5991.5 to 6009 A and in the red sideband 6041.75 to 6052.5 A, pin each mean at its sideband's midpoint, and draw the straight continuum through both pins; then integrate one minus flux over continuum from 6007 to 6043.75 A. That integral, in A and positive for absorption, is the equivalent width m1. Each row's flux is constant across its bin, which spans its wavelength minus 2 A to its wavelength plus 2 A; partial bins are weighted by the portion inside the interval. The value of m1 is -3.8 A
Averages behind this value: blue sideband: 4.14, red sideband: 3.82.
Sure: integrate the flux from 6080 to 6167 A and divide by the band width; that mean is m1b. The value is 4.04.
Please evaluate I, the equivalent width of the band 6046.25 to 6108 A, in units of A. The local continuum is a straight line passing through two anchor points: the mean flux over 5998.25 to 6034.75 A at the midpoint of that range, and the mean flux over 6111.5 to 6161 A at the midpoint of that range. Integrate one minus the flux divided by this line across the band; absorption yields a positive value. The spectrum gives 2.3 A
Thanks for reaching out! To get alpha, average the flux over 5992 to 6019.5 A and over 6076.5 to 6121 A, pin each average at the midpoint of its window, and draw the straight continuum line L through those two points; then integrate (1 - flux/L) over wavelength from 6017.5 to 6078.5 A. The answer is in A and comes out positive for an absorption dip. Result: 1.1 A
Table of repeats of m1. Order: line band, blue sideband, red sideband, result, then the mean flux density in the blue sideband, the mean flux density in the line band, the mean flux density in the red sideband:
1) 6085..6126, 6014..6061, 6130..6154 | 0.54 A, 4.07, 4.02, 4.07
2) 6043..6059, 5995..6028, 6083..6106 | 2.14 A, 4.28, 3.64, 4.12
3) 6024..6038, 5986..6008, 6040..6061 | -1.48 A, 4.19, 4.33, 3.76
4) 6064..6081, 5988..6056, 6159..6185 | -0.74 A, 4.19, 4.31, 4.02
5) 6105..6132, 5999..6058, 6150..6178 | 1.47 A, 4.15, 3.89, 4.09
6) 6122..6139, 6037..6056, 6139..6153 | 1.63 A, 3.99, 3.76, 4.19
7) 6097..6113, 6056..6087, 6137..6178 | 0.21 A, 4.05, 4.03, 4.14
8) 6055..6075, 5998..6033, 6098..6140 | 0.67 A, 4.26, 3.95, 3.9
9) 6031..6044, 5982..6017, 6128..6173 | -0.51 A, 4.22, 4.35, 4.09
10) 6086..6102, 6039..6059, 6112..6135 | -1.40 A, 3.84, 4.17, 3.83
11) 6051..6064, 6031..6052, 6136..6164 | 1.61 A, 4.07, 3.59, 4.23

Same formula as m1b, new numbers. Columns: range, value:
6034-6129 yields 4.01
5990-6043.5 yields 4.31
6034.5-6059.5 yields 3.93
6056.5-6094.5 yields 4.06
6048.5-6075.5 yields 3.9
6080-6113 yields 4.08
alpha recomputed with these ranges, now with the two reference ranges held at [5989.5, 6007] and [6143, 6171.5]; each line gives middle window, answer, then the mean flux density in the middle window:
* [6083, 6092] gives 0.4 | 3.97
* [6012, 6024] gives -0.3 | 4.28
